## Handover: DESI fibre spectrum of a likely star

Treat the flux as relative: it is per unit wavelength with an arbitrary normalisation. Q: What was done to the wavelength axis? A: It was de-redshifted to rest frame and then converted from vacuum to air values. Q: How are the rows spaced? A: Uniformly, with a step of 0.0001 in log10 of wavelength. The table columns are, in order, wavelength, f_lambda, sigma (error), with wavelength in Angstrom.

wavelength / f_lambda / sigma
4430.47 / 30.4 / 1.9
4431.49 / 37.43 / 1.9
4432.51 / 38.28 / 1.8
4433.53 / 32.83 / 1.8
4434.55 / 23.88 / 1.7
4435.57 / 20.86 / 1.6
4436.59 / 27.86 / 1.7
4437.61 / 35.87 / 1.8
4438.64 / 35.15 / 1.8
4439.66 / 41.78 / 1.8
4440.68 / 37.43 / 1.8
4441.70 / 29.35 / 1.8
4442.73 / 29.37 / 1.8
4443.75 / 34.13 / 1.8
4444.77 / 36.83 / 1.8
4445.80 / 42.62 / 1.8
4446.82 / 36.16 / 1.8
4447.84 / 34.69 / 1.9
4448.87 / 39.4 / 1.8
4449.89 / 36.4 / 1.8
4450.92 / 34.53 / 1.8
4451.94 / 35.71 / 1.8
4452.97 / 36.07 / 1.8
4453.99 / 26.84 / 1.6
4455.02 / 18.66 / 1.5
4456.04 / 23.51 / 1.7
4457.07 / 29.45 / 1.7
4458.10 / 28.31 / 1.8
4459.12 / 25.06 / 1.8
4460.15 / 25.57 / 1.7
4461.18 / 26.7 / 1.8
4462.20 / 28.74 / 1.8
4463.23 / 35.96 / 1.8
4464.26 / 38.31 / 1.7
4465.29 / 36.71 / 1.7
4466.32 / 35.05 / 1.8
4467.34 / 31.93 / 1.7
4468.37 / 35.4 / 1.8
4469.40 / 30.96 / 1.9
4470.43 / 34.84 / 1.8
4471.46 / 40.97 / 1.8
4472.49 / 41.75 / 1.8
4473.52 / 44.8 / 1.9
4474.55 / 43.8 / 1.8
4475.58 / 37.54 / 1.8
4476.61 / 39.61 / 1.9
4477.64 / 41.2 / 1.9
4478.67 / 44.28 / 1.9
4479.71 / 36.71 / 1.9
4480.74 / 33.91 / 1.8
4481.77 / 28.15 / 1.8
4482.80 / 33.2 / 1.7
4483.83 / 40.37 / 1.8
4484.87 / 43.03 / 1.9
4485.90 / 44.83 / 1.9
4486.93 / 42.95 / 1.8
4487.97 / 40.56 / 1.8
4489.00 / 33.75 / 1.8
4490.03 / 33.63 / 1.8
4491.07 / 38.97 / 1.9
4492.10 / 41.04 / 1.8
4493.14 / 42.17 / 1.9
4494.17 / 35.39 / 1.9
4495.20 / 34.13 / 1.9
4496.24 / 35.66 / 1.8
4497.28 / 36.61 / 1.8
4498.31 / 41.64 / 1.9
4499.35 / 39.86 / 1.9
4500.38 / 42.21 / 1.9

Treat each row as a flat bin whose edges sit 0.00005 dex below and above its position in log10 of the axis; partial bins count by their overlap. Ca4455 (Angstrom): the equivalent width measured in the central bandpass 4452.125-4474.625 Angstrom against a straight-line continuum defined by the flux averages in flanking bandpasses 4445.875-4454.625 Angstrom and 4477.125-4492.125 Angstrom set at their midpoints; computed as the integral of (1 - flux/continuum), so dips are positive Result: 2.4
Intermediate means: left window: 35.1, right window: 38.3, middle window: 32.5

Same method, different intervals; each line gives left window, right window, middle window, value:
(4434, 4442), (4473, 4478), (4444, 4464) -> 2.1 Angstrom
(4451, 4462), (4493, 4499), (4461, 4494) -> -4.8 Angstrom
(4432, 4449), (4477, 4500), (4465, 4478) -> -0.5 Angstrom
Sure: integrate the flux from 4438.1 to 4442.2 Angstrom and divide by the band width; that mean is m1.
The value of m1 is 35.9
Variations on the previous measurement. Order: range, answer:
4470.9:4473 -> 41.2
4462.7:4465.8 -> 36.9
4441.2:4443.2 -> 29.3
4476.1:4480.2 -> 40.4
